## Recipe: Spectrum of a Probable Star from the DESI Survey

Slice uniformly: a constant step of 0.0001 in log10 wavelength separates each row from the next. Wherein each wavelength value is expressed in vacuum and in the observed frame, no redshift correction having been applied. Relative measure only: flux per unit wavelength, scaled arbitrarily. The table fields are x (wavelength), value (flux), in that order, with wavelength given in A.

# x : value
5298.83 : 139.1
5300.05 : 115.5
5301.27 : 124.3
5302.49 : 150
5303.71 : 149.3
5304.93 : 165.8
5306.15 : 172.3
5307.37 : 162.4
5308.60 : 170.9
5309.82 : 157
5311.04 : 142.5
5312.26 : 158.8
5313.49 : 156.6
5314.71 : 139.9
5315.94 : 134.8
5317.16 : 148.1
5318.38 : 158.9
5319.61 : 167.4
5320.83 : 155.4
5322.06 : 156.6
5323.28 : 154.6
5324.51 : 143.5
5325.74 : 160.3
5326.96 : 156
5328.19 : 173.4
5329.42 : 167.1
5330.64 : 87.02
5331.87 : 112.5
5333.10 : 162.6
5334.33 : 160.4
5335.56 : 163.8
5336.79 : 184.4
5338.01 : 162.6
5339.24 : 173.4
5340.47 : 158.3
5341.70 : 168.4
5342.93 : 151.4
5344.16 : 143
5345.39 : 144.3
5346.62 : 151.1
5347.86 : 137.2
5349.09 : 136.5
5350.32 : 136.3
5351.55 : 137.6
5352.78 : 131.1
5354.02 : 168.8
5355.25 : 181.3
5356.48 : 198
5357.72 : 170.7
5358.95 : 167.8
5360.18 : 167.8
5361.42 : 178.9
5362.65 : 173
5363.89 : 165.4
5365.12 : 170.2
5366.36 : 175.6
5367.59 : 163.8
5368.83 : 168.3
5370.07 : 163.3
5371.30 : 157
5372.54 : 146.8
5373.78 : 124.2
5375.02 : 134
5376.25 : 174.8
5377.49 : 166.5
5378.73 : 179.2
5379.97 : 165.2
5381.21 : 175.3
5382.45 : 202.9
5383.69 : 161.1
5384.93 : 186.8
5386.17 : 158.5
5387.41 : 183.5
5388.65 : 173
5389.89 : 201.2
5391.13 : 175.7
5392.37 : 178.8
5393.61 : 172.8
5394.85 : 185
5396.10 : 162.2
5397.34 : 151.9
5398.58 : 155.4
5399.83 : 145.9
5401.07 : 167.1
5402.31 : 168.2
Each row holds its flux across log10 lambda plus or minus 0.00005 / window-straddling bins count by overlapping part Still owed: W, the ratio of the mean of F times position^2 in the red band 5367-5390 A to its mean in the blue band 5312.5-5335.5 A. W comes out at 1.13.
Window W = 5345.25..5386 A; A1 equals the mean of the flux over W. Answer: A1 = 163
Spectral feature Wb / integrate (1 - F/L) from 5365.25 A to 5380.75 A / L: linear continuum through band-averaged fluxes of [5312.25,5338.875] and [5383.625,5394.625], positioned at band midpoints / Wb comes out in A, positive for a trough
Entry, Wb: 1.0 A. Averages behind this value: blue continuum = 153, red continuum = 178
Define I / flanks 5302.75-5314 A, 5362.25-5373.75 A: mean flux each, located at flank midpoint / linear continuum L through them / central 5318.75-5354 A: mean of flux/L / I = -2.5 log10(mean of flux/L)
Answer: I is 0.06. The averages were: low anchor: 159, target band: 152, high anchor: 163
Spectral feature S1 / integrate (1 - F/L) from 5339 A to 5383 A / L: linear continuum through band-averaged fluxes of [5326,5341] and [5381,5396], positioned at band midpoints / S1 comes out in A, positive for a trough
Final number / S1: 1.6 A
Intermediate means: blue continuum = 155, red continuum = 179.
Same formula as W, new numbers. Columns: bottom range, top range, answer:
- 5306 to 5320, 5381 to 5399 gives 1.16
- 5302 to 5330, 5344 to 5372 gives 1.04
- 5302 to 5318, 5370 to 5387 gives 1.09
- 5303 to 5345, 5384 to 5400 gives 1.14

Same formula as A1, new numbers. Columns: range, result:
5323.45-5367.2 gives 158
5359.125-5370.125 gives 170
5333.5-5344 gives 164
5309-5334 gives 150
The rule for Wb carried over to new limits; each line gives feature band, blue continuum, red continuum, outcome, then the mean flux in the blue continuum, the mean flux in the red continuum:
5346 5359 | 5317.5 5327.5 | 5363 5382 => 0.37 A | 156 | 162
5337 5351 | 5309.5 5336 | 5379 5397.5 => 0.60 A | 151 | 176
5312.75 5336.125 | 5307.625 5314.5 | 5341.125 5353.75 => 0.22 A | 156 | 144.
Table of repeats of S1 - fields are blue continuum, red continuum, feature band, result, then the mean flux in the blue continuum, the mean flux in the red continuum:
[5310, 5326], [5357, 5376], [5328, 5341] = 0.1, 152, 162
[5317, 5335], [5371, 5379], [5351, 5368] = -1.7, 151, 153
